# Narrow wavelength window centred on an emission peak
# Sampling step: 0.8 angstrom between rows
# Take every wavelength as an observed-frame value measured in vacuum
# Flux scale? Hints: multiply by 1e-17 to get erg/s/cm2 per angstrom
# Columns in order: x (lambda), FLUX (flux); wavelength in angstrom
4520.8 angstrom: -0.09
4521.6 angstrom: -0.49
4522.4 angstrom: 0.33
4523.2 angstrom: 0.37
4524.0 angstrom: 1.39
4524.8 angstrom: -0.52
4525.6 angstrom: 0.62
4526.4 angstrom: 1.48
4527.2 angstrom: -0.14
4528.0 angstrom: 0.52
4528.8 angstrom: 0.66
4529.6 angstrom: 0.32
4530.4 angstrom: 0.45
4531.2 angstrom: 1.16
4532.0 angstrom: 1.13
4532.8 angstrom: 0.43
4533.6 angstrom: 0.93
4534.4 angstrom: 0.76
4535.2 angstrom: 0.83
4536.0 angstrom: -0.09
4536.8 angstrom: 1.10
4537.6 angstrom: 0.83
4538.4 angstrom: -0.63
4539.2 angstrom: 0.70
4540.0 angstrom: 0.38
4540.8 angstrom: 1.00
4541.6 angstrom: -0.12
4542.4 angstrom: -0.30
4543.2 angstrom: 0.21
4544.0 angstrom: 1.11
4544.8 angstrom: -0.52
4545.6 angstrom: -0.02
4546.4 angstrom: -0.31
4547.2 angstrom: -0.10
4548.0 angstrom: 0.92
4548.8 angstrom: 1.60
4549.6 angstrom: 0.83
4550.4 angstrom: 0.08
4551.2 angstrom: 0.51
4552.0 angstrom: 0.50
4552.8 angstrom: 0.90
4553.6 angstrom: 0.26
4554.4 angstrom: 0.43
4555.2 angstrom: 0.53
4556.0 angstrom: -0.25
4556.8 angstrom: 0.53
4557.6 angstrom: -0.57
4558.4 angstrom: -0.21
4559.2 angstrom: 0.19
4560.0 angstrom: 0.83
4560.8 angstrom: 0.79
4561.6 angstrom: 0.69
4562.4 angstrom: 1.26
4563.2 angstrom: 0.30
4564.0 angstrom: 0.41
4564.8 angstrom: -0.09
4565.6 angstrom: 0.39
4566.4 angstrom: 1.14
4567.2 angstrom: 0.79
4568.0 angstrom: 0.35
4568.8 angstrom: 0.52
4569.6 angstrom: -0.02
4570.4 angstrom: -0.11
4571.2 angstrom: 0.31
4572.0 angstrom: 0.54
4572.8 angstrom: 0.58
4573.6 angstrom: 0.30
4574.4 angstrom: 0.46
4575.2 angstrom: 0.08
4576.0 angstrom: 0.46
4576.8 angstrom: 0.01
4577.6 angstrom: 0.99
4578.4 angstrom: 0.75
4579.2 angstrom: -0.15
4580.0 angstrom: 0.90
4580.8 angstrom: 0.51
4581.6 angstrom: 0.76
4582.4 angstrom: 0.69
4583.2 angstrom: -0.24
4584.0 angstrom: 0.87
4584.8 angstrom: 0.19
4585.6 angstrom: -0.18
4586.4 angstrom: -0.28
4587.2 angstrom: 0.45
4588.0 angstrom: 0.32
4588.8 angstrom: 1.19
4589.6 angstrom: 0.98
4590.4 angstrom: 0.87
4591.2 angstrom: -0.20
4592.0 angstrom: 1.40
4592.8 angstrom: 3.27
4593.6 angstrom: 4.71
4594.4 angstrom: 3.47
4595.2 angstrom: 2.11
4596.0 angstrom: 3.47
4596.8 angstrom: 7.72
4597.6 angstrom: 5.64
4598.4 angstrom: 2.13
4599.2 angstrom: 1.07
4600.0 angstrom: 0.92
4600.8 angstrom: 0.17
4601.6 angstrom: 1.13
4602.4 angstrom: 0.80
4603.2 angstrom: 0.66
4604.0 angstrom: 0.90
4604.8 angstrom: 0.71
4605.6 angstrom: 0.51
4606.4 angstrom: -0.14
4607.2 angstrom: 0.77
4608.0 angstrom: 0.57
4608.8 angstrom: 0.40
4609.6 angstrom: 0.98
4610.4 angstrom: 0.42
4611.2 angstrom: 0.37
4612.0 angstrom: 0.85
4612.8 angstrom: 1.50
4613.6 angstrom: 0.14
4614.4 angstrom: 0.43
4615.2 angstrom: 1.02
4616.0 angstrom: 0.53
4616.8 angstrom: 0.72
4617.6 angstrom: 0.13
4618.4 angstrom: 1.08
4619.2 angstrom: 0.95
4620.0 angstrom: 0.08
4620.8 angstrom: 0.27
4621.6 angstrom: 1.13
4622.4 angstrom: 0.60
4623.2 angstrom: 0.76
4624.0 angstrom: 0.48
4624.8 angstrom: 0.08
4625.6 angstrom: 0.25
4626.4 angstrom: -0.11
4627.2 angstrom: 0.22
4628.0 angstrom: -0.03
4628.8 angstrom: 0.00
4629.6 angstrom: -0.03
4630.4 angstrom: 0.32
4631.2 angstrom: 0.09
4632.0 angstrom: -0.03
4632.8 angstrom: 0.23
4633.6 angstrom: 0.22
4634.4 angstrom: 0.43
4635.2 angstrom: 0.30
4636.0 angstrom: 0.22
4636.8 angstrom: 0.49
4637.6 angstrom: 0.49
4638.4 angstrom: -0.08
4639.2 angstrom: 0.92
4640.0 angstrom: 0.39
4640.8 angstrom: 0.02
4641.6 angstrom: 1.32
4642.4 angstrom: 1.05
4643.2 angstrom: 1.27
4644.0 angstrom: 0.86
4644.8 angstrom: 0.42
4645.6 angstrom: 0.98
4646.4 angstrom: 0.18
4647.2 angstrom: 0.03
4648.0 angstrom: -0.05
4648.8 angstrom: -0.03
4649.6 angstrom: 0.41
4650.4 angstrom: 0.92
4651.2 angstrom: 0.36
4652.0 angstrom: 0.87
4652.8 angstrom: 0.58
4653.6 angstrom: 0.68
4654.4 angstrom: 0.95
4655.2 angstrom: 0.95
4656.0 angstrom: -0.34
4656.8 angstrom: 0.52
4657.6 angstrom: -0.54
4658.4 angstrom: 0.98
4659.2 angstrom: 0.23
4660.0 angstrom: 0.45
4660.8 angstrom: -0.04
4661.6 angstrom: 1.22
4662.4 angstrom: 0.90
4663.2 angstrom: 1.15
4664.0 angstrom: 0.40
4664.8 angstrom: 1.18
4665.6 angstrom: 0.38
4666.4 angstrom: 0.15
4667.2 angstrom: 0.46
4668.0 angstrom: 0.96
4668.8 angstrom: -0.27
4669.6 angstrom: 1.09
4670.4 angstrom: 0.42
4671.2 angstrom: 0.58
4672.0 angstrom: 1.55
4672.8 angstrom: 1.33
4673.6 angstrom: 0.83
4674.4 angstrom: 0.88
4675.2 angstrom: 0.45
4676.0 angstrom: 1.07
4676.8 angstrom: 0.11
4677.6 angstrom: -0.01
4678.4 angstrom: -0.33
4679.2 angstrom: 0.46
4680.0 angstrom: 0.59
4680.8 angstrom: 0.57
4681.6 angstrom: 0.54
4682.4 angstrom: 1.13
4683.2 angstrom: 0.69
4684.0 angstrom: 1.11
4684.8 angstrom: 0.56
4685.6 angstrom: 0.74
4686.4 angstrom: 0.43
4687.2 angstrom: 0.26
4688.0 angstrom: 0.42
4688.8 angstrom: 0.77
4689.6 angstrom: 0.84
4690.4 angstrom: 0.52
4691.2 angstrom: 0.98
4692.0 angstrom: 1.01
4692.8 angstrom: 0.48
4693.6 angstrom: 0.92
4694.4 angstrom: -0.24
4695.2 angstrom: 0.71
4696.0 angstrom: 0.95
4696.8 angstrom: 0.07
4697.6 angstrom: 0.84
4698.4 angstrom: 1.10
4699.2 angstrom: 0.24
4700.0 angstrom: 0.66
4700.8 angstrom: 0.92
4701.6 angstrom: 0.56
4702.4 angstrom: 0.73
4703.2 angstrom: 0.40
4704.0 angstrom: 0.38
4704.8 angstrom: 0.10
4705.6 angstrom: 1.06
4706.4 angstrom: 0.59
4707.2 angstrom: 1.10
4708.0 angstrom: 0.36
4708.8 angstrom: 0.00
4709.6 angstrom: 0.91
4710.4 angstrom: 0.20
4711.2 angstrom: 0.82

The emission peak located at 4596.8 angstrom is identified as [O II] 3727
